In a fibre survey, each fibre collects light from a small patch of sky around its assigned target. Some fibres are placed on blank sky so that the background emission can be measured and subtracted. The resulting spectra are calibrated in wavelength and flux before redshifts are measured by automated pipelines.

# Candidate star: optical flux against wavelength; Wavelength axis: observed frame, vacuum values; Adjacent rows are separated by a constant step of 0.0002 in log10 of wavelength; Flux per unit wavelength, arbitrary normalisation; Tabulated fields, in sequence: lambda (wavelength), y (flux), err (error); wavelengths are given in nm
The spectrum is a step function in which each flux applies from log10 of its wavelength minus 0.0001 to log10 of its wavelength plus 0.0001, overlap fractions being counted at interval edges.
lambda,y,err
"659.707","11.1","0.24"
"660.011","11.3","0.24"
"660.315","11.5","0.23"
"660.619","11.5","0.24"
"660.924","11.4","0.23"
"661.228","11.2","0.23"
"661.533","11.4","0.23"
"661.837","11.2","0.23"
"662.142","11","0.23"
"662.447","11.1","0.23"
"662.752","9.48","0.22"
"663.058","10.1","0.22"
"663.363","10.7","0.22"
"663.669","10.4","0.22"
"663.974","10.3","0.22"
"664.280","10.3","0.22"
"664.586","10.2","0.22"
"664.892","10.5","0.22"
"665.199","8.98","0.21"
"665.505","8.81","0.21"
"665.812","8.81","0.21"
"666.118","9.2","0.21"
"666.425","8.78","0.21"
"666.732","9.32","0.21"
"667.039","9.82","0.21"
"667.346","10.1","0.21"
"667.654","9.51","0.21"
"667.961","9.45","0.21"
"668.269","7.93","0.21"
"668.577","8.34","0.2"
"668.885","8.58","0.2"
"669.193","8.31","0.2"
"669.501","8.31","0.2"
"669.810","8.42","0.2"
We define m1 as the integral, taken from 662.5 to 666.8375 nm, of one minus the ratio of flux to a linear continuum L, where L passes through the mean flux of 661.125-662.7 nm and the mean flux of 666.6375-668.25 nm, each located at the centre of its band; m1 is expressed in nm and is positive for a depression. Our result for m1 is 0.24 nm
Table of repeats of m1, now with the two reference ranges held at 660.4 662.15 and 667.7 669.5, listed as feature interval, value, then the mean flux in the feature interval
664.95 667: 0.10 nm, 9.1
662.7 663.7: 0.04 nm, 10.2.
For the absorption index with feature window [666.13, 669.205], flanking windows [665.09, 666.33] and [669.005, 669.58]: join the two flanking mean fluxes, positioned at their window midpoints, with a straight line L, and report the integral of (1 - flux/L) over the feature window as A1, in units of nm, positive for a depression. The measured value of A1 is -0.16 nm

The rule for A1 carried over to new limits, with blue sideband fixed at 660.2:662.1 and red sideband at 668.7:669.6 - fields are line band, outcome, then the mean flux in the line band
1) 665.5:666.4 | 0.060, 8.94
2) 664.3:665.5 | 0.020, 9.8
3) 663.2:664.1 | -0.004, 10.5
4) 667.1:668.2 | -0.074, 9.56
